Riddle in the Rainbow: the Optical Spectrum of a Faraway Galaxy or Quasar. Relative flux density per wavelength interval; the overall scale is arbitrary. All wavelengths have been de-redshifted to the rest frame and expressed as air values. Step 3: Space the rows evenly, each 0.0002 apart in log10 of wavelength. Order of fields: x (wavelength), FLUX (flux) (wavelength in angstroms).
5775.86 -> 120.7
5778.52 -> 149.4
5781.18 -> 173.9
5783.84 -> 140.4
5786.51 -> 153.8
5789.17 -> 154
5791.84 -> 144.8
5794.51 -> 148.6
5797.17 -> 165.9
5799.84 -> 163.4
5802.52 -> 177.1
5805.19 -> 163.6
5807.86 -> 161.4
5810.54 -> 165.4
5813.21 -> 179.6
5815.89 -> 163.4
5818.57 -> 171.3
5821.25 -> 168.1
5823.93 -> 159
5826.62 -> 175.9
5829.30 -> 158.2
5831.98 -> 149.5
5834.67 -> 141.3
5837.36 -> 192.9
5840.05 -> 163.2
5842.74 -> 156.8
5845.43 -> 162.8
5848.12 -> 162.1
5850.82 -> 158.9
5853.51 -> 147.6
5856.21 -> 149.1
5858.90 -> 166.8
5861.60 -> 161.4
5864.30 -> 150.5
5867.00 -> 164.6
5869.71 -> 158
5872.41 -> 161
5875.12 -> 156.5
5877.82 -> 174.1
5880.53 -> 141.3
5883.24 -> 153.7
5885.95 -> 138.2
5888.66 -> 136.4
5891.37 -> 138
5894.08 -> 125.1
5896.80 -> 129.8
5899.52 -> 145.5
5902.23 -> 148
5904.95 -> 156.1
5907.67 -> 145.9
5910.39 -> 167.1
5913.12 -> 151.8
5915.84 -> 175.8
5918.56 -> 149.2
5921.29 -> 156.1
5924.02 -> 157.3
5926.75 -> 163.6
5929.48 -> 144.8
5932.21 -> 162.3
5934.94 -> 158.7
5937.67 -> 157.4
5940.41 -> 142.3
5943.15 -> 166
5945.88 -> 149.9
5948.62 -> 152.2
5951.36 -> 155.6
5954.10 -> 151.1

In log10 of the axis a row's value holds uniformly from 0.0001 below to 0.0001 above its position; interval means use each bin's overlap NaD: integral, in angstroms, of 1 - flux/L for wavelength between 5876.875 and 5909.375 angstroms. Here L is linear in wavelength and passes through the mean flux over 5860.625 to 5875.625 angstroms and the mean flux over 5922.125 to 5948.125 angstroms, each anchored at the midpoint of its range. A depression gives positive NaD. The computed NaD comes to 2.8 angstroms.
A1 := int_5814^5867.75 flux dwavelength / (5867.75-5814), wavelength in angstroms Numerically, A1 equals 161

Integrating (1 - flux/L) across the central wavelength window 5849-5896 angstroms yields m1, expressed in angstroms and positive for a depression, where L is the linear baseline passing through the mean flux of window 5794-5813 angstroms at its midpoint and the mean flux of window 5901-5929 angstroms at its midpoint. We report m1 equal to 2.5 angstroms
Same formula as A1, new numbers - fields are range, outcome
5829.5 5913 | 153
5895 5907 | 144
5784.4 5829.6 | 163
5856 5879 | 161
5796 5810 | 166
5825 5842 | 163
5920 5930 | 156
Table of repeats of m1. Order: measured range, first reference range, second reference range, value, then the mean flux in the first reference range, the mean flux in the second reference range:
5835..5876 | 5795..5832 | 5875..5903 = -1.81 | 166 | 144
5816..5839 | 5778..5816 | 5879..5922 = -1.15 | 160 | 147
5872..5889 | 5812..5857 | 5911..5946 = 0.83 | 162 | 157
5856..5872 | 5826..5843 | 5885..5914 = -0.55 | 162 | 144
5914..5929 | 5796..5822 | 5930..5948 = -0.20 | 168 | 155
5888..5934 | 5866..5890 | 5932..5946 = 1.35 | 154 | 156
